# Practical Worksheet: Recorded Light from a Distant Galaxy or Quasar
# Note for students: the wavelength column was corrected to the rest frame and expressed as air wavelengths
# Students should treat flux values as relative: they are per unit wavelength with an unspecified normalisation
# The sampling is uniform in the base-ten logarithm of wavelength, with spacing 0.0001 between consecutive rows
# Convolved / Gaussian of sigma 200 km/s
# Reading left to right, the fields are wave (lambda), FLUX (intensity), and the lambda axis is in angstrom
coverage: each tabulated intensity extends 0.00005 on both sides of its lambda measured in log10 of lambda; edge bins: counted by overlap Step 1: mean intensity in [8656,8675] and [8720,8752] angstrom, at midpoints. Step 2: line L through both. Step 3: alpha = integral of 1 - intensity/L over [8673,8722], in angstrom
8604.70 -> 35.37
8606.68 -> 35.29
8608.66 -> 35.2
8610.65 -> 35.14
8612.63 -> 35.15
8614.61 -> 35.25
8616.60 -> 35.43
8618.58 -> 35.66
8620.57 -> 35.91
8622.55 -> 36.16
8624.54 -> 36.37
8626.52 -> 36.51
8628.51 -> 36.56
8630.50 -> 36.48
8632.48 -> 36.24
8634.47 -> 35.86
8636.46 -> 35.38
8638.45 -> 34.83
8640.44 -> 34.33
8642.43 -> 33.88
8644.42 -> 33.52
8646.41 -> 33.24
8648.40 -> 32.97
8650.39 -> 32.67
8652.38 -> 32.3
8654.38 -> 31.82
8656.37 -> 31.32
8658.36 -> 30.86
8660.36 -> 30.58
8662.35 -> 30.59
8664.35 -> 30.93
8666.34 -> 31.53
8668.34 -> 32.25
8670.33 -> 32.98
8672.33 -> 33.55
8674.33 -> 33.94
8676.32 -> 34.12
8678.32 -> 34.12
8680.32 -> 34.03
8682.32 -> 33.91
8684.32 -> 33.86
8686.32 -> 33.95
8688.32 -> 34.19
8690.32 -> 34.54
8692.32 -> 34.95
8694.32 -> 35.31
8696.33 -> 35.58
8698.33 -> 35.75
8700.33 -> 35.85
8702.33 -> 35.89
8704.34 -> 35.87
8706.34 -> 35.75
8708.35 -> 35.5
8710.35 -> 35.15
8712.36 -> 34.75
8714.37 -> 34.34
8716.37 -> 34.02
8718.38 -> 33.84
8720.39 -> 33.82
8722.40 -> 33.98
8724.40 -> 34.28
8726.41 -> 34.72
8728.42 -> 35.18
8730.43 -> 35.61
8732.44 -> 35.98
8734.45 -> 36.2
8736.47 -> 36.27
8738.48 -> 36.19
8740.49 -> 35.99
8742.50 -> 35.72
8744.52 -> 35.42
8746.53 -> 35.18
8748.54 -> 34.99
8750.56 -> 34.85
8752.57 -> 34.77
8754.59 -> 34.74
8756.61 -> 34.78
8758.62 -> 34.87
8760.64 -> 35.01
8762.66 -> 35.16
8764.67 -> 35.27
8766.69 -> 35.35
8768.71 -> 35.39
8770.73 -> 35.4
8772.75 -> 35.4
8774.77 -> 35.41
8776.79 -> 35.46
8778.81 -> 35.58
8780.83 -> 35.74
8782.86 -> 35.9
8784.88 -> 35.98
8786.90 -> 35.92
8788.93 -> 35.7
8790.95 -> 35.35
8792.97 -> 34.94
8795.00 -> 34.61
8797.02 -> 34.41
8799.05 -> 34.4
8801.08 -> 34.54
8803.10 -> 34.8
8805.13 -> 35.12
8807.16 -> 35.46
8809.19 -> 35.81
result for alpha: -1.9 angstrom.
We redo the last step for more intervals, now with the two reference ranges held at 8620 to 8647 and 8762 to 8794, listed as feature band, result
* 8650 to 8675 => 2.5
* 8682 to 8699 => 0.4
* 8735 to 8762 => 0.1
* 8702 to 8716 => 0.1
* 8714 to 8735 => 0.5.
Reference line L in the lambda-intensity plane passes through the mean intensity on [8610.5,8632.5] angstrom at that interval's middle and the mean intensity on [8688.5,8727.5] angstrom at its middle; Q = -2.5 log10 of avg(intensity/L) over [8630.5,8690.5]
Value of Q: 0.07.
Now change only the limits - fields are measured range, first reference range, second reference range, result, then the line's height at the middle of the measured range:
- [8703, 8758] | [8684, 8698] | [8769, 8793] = 0.00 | 35.1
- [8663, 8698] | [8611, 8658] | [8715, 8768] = 0.03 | 34.8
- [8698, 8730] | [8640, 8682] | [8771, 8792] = -0.03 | 34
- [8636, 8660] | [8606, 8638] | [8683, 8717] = 0.08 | 35.5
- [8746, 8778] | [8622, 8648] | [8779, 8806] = 0.00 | 35.2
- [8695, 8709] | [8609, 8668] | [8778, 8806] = -0.04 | 34.5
